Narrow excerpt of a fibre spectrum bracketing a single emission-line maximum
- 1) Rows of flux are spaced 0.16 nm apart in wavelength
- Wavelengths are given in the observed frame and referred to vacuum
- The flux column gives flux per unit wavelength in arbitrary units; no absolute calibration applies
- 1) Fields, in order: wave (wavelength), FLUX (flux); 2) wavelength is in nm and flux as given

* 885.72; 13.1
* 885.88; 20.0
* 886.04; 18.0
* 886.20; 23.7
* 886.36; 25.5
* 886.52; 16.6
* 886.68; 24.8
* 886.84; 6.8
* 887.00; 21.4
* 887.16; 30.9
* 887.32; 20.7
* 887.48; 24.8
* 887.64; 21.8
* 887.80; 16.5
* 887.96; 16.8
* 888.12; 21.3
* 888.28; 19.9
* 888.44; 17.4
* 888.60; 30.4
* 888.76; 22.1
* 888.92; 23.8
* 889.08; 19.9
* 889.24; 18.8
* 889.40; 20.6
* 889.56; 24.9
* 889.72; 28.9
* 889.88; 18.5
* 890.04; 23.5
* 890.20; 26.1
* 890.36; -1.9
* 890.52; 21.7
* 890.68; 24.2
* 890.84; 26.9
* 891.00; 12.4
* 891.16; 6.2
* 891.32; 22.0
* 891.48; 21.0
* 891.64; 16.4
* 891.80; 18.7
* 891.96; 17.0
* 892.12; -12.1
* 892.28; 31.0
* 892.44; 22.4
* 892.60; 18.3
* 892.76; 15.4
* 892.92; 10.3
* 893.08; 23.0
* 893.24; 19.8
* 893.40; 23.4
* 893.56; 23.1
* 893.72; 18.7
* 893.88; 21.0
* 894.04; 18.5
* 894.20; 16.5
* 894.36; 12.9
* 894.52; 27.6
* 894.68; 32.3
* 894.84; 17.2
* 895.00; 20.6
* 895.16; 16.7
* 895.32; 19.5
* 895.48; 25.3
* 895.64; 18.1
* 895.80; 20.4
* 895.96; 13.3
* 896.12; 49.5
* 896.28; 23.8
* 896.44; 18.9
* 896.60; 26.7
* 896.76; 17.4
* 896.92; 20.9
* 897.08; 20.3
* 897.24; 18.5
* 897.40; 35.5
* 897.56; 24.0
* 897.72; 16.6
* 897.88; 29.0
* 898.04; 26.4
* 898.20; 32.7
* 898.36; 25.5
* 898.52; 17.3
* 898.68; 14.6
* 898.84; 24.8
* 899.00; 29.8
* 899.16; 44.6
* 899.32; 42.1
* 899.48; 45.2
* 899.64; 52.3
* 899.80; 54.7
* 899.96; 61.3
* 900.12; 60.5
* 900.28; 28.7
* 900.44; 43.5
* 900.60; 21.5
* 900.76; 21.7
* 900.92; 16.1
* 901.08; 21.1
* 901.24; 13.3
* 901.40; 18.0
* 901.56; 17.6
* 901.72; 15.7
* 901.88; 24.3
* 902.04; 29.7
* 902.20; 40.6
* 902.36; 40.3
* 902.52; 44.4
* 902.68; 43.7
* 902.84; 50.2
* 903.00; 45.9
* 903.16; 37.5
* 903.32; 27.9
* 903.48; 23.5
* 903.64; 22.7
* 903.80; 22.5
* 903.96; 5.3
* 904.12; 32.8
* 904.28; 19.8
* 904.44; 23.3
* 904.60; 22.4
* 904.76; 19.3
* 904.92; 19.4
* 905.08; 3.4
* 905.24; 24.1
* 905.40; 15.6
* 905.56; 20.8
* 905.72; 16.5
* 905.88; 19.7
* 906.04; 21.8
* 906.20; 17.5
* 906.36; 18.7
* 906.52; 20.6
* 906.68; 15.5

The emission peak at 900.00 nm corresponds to H-alpha 6563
